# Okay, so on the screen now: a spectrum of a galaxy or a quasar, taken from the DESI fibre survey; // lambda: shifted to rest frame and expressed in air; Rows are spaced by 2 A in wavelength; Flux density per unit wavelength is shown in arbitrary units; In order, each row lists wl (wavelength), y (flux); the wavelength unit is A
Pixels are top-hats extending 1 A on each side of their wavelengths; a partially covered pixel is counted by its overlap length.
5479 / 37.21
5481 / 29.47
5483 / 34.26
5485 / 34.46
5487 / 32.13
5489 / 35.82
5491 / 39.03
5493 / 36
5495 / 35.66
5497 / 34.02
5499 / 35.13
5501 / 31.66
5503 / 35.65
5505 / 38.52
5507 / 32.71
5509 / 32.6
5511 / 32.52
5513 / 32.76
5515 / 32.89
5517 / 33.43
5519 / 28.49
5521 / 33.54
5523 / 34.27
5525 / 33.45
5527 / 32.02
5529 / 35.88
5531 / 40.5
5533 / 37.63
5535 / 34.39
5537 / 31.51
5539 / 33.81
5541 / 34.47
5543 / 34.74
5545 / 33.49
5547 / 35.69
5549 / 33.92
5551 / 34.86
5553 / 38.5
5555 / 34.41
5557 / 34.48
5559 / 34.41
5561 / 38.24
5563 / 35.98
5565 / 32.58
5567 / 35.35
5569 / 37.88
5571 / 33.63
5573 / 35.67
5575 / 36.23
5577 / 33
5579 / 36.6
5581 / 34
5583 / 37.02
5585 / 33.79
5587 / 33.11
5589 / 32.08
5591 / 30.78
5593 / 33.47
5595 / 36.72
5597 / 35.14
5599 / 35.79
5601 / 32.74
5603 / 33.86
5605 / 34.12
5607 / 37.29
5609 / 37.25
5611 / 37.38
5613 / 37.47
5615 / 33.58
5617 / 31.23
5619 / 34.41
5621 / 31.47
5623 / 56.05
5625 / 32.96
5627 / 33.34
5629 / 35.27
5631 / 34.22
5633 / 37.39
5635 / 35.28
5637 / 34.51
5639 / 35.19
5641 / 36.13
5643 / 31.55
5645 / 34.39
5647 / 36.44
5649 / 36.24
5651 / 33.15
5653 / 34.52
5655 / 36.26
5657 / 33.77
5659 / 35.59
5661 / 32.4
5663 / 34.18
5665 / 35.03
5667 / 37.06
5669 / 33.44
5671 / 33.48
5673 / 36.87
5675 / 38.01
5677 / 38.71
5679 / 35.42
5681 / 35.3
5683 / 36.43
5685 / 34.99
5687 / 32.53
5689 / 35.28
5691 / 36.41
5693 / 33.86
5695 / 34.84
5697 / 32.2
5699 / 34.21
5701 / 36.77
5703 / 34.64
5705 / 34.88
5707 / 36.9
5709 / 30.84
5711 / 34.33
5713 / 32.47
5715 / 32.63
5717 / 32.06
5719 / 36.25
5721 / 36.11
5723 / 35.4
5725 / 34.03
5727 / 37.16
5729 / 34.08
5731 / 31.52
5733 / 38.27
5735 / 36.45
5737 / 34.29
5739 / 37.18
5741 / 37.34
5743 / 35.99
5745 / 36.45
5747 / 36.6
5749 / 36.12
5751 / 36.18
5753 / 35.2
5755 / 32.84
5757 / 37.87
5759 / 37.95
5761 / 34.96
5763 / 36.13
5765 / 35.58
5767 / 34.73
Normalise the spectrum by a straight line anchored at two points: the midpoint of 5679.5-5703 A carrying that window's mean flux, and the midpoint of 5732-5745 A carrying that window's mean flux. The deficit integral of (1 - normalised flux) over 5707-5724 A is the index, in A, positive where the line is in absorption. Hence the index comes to 0.84 A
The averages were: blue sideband 34.8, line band 33.9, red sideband 36.6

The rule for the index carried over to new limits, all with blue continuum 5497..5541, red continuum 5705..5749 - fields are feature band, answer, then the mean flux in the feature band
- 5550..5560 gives -0.3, 35.3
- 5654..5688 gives -0.5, 35.3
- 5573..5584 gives -0.4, 35.4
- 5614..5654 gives -0.9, 35.4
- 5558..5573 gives -0.5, 35.5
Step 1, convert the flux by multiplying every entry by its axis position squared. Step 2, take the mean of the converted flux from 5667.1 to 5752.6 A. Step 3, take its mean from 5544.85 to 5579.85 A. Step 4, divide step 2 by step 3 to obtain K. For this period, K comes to 1.1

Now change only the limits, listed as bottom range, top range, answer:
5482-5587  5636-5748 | 1.07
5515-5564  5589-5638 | 1.05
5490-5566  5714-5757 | 1.10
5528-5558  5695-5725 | 1.03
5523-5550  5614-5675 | 1.05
